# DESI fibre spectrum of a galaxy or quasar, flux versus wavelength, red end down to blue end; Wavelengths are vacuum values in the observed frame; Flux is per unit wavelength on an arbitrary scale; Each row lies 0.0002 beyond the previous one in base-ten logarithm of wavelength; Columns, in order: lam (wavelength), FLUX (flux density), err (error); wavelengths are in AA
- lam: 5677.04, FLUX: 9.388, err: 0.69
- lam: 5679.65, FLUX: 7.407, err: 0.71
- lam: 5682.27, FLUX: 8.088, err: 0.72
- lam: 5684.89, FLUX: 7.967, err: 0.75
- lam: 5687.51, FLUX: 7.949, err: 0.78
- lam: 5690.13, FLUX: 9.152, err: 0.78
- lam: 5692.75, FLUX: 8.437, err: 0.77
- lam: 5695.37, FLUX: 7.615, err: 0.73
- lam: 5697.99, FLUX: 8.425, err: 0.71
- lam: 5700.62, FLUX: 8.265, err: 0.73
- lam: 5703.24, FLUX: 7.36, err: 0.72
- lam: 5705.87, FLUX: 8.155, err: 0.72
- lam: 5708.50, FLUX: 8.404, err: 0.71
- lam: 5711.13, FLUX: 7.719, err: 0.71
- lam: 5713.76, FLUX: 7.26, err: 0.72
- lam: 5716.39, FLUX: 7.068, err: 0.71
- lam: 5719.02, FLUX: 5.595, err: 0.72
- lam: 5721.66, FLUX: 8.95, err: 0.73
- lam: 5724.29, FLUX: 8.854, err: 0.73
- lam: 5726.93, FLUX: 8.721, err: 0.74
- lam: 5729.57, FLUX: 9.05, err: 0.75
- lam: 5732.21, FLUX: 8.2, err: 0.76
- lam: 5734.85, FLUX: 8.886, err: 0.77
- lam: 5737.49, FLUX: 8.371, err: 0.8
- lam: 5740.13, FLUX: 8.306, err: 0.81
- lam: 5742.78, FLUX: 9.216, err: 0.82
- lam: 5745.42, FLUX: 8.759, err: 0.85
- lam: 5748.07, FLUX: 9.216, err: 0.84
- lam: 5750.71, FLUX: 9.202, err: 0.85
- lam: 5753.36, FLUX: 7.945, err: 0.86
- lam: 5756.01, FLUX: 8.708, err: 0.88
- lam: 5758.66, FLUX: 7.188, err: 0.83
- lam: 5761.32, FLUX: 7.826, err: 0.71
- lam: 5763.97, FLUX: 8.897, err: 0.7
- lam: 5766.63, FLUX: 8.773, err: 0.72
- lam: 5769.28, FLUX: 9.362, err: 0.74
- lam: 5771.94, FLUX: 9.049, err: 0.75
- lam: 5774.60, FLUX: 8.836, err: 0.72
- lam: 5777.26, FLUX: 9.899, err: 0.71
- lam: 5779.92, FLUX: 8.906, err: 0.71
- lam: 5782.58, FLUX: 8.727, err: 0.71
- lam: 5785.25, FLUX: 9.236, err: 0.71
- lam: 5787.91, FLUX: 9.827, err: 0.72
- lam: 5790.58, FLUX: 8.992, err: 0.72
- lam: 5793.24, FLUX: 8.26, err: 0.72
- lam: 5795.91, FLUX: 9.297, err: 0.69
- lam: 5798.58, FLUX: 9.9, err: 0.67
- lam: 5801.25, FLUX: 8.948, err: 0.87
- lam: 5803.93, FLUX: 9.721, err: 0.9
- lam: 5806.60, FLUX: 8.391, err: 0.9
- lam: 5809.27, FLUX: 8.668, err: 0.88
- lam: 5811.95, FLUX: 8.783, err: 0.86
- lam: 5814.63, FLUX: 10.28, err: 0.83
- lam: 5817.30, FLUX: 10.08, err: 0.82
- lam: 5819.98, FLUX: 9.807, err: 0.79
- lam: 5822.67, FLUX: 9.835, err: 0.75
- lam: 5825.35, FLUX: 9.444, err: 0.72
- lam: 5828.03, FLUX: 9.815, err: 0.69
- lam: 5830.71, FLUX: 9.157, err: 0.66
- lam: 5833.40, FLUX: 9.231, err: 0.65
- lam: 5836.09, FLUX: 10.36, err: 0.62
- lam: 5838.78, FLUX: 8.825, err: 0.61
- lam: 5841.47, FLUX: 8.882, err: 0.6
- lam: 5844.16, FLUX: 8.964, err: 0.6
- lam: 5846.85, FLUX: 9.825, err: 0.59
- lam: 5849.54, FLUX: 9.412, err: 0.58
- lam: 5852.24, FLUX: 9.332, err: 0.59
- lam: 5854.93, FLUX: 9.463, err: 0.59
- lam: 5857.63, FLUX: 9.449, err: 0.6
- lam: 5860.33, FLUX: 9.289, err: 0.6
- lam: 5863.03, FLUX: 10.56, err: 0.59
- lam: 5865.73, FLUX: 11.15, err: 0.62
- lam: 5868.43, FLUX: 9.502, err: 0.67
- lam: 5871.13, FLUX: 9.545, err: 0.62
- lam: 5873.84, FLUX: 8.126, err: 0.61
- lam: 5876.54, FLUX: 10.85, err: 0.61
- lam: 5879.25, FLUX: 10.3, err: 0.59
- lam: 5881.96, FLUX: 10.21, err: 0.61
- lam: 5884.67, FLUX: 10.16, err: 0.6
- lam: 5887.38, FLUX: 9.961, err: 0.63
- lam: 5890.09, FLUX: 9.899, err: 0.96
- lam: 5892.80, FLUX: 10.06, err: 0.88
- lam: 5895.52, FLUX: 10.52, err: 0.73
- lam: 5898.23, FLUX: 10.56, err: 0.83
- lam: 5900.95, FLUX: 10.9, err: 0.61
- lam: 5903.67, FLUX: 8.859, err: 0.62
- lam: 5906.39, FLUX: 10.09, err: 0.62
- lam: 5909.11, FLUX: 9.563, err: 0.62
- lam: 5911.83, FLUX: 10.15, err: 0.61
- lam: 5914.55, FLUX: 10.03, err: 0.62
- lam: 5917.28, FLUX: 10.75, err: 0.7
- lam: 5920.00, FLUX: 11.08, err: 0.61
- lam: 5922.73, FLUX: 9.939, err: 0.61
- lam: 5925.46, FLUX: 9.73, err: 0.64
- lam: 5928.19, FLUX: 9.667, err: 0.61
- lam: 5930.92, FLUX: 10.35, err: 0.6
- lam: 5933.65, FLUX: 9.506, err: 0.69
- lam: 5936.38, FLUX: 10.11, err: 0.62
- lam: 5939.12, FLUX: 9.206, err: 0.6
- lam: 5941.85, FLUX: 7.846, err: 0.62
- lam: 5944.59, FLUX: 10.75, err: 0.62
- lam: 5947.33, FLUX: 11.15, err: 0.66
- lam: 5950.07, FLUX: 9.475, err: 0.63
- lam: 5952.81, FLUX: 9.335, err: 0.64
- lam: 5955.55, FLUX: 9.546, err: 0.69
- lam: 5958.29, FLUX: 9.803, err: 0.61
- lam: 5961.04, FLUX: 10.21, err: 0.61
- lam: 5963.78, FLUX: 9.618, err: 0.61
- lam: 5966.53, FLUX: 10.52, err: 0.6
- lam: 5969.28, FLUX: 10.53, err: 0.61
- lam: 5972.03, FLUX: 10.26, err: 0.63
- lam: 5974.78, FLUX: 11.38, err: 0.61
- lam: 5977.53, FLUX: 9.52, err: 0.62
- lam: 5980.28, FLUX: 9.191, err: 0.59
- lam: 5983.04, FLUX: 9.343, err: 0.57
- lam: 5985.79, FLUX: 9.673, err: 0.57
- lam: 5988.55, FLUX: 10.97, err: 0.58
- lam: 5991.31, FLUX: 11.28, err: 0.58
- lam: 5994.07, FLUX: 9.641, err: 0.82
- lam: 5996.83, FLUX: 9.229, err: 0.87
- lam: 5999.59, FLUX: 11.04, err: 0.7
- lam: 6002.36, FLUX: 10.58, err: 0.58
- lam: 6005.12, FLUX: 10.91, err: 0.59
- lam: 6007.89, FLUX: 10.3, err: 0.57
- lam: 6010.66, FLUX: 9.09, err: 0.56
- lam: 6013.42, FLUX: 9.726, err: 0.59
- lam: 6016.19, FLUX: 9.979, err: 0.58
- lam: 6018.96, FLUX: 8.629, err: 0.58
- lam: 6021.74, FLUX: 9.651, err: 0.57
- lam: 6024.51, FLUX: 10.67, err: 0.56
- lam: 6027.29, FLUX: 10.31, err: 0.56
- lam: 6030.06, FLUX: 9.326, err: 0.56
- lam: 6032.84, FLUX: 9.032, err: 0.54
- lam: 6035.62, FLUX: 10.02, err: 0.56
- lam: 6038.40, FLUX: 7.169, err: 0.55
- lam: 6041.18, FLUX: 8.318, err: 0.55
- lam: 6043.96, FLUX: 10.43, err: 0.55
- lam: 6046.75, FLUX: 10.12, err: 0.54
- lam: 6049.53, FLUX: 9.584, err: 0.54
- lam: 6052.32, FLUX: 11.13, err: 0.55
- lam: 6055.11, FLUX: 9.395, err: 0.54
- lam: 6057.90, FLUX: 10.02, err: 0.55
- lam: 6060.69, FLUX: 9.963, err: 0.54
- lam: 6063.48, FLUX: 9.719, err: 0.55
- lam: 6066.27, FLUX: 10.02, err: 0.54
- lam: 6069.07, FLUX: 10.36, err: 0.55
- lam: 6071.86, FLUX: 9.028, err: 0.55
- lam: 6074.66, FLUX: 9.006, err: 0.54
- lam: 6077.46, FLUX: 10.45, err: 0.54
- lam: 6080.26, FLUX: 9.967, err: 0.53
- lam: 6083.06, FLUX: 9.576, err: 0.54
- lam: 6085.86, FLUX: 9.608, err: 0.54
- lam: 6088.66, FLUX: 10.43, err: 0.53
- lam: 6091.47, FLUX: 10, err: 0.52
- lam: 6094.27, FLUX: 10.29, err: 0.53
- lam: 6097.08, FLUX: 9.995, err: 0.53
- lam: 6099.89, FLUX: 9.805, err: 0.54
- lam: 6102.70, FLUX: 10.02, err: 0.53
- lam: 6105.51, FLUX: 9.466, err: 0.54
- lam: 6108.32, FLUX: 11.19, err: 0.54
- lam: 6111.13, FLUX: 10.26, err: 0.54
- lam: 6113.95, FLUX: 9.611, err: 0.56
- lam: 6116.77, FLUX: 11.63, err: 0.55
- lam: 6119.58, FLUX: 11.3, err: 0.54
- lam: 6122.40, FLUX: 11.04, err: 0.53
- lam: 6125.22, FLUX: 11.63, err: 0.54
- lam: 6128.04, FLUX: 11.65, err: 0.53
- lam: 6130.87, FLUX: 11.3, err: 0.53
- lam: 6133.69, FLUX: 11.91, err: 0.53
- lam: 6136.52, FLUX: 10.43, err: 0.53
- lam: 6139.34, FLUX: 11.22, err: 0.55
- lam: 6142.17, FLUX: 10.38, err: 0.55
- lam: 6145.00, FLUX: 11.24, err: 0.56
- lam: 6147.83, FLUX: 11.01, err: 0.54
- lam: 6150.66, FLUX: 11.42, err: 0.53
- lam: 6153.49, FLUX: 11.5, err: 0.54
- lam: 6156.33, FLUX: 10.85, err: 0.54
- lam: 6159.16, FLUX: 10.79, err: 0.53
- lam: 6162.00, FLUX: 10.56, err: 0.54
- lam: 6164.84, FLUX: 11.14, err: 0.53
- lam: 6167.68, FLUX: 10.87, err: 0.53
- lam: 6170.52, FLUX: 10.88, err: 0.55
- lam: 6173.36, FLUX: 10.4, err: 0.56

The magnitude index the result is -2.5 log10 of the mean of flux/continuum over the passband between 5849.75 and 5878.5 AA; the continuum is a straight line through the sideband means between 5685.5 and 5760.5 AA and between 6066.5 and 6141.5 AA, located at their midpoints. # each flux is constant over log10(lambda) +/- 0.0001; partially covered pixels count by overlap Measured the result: -0.078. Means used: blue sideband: 8.24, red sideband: 10.4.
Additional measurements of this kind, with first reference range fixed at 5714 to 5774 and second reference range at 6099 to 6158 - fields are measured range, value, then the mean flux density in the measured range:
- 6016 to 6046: 0.10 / 9.4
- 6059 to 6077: 0.09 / 9.73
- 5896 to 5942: -0.05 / 9.97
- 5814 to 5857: -0.06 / 9.53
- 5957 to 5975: -0.04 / 10.3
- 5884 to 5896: -0.08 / 10.1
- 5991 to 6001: -0.01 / 10.2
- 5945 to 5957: -0.02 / 9.95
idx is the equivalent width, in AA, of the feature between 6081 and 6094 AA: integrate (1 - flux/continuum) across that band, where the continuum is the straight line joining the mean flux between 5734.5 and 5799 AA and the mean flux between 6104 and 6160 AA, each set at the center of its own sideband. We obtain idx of 1.0 AA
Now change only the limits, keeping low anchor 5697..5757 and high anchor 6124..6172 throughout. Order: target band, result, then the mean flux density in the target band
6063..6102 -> 2.9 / 9.88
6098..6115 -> 1.2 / 10.1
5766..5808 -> -2.2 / 9.14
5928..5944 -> 0.3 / 9.5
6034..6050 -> 1.8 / 9.25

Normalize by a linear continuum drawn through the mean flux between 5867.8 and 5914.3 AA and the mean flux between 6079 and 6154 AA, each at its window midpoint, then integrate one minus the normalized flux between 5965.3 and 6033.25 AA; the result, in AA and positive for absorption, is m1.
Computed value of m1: 1.7 AA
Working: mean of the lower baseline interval 9.97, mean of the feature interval 10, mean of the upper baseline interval 10.7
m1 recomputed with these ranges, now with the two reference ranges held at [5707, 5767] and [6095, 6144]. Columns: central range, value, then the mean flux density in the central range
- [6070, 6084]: 1.13 AA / 9.63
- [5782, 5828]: -3.11 AA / 9.33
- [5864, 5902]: -3.64 AA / 10.1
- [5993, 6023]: 0.43 AA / 9.89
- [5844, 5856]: -0.55 AA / 9.44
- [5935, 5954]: -0.13 AA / 9.7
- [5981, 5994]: -0.37 AA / 10.2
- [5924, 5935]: -0.32 AA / 9.81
